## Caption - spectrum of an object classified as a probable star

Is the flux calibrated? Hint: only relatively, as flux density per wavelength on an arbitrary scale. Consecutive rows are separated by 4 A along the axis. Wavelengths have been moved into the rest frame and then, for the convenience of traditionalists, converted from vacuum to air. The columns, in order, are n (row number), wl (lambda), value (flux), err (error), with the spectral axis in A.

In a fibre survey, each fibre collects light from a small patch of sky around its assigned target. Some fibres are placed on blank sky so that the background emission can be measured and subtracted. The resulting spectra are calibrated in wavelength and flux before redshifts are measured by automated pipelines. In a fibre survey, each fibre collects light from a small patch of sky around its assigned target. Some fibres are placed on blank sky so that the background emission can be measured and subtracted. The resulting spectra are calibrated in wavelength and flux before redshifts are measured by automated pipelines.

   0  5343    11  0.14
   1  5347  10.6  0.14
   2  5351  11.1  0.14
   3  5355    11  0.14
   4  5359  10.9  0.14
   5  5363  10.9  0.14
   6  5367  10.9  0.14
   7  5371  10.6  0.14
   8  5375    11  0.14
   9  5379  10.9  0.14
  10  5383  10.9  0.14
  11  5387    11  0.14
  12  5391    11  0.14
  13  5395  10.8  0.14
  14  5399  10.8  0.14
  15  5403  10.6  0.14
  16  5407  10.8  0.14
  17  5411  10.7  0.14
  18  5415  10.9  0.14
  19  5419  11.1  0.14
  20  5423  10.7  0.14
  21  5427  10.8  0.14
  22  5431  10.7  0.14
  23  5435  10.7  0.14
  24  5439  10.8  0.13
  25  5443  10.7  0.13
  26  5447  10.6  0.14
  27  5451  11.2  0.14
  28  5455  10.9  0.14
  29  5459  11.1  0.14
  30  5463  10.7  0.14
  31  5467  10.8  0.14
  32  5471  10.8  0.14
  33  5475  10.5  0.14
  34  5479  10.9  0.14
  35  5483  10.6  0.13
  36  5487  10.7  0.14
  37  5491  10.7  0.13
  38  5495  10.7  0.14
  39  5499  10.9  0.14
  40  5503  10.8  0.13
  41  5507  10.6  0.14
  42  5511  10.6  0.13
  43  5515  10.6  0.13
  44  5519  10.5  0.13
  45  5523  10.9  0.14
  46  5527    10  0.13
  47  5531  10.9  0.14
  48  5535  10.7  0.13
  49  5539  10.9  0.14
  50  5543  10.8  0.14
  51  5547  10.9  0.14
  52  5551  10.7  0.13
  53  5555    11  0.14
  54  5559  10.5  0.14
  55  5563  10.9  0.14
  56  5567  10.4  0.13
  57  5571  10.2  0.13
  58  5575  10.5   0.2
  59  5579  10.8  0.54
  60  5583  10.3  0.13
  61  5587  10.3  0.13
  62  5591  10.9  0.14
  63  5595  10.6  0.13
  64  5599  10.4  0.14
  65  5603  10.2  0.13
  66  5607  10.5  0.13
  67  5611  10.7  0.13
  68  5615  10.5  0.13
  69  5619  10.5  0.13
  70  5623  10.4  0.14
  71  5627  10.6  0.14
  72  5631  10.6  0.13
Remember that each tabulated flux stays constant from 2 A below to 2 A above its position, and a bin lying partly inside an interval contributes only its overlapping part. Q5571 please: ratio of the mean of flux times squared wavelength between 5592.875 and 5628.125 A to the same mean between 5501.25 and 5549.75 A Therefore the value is 1.01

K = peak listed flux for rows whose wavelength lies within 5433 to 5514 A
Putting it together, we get 11.2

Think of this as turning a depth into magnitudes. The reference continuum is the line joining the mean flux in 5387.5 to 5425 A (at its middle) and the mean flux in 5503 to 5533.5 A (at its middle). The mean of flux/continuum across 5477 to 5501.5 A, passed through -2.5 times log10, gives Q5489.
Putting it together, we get -0.01 mag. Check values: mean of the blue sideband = 10.8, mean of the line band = 10.8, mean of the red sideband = 10.6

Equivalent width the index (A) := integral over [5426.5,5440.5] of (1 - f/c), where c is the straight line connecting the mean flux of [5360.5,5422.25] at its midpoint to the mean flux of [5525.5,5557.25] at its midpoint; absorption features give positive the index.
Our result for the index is 0.1 A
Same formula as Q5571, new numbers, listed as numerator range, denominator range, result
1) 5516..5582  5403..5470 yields 1.03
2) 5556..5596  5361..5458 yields 1.03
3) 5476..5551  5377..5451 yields 1.03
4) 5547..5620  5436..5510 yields 1.02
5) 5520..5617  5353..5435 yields 1.04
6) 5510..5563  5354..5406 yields 1.04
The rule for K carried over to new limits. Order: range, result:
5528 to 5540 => 10.9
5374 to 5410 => 11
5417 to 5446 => 11.1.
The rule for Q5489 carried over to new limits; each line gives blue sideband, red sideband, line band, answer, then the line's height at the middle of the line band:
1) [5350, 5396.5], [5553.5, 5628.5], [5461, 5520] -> 0.00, 10.7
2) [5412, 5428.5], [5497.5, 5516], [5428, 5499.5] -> 0.00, 10.8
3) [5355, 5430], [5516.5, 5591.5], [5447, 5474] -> -0.01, 10.8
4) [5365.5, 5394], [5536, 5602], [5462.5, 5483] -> 0.00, 10.8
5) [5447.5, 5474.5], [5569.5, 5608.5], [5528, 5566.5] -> -0.02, 10.6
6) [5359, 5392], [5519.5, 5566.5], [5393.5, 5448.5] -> 0.01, 10.9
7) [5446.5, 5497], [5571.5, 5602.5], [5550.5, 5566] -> -0.02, 10.6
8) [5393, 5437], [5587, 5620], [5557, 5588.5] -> 0.01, 10.6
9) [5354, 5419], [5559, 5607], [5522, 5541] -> -0.01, 10.6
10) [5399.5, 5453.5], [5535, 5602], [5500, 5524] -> 0.00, 10.7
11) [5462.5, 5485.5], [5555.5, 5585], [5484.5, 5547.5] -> -0.01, 10.6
